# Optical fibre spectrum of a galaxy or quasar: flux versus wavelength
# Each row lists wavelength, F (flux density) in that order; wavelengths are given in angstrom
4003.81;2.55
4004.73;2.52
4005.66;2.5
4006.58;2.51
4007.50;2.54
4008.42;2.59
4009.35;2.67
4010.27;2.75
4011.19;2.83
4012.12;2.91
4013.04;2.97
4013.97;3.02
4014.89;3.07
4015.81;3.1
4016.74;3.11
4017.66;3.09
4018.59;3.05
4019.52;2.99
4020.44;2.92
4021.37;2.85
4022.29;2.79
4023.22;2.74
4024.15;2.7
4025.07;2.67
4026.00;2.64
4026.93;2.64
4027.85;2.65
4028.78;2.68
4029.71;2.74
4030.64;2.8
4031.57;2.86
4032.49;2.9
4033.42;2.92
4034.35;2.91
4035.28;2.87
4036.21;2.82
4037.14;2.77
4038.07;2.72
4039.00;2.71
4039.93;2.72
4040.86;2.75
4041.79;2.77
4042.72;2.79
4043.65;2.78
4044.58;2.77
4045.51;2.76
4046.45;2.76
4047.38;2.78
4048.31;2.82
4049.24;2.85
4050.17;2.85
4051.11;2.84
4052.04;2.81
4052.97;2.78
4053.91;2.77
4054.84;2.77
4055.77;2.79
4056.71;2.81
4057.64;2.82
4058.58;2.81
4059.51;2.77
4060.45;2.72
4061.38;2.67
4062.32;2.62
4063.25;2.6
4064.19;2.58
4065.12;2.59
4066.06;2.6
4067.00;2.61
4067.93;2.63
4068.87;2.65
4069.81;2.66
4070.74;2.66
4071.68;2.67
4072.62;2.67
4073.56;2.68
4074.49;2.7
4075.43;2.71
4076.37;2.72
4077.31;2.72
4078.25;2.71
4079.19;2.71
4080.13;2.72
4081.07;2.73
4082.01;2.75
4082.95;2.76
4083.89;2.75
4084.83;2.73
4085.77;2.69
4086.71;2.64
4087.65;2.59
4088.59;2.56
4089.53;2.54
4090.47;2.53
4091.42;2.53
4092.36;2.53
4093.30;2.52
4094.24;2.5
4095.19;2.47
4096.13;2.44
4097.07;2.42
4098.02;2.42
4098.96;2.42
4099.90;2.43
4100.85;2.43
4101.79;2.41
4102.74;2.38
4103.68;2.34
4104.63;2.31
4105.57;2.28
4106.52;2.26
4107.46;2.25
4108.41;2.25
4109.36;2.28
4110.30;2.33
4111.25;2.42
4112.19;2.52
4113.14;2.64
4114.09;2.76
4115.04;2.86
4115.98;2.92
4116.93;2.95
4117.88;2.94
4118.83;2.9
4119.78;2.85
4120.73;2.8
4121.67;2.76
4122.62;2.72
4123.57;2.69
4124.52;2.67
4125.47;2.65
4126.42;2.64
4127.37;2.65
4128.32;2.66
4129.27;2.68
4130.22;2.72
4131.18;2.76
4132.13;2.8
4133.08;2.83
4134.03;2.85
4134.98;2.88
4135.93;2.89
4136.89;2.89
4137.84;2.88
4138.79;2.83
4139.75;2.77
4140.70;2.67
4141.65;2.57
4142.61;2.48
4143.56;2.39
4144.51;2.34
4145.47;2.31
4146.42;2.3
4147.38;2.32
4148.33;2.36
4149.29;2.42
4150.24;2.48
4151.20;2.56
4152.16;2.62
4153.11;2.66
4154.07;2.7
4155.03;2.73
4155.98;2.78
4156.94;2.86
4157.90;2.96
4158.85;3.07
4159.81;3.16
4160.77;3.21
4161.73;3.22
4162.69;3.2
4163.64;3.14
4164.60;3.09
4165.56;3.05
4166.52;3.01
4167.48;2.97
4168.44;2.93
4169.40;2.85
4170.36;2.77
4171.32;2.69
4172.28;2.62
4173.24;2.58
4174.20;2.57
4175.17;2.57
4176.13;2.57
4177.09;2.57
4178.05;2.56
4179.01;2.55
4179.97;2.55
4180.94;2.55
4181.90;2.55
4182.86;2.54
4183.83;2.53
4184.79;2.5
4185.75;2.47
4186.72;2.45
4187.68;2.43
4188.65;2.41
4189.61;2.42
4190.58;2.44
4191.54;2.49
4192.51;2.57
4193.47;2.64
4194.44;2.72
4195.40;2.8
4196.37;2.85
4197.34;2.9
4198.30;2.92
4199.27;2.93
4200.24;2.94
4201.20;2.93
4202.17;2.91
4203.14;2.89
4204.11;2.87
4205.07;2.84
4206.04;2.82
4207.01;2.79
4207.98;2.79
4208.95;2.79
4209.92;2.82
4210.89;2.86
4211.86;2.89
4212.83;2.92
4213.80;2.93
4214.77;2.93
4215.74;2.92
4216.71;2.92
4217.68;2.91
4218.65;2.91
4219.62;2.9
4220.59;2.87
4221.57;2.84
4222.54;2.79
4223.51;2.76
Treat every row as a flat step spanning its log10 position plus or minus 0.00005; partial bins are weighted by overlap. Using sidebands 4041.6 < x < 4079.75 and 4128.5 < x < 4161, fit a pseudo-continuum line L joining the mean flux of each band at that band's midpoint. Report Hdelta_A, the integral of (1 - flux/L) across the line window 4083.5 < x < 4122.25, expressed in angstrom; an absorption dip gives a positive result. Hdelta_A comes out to 2.28 angstrom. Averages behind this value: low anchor 2.73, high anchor 2.69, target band 2.55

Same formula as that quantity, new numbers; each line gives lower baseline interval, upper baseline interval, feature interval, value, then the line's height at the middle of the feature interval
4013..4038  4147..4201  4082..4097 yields 1.1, 2.8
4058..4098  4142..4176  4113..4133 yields -0.5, 2.69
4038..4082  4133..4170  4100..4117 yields 1.8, 2.75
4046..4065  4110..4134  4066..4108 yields 2.8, 2.75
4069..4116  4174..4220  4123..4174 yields -2.0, 2.64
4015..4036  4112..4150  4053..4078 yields 0.8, 2.79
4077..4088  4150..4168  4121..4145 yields 1.2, 2.85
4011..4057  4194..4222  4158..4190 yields 1.4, 2.86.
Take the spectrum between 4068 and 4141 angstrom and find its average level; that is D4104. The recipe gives 2.64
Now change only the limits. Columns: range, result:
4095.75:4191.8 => 2.65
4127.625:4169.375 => 2.77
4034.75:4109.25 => 2.64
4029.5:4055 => 2.8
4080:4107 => 2.52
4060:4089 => 2.67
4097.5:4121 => 2.53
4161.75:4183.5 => 2.76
